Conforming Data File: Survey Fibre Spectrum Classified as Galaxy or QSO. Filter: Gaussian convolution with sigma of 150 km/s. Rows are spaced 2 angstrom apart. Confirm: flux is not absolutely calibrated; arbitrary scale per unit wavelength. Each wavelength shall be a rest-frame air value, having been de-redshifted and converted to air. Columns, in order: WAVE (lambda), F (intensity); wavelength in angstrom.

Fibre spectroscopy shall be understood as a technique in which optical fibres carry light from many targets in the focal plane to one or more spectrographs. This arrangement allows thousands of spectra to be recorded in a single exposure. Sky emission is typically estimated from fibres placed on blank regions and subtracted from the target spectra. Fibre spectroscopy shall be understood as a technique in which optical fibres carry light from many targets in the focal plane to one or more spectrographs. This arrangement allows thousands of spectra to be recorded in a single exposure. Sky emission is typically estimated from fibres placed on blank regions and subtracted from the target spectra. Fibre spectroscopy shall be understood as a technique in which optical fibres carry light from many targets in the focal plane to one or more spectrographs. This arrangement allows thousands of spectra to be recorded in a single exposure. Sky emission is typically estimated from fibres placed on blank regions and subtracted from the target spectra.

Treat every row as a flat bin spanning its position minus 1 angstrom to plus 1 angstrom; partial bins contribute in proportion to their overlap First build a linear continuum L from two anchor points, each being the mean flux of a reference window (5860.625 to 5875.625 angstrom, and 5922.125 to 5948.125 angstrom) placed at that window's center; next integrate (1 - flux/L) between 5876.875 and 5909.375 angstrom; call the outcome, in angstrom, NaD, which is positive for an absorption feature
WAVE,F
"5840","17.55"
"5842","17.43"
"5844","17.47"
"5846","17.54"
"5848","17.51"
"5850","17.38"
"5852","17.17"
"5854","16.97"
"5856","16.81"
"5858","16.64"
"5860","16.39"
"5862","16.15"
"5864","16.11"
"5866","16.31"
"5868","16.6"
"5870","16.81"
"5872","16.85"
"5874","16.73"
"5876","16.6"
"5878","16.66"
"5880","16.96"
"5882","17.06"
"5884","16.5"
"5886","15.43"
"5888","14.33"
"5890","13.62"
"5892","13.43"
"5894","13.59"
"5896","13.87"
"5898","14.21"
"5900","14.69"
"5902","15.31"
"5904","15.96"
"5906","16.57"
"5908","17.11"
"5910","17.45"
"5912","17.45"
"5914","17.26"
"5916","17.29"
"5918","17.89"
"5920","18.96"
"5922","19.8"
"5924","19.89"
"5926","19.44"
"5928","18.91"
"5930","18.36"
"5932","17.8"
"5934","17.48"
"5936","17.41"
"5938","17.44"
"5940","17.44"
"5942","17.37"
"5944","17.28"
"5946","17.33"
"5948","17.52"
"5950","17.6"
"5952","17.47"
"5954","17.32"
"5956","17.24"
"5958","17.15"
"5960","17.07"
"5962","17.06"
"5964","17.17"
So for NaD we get 3.3 angstrom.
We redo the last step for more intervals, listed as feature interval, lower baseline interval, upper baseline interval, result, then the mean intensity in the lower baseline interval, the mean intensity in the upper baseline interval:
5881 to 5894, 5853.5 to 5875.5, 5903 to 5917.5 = 1.44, 16.6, 17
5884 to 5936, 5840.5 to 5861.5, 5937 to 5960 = 1.85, 17.1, 17.4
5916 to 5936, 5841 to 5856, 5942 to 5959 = -1.42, 17.3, 17.4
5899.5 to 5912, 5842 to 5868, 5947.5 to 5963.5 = 0.55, 16.9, 17.3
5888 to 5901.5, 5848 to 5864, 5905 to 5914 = 2.43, 16.8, 17.2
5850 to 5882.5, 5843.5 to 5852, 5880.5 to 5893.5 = -0.77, 17.4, 15.1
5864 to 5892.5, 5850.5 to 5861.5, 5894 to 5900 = -1.33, 16.8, 14.1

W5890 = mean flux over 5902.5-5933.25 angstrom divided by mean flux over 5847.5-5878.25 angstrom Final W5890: 1.1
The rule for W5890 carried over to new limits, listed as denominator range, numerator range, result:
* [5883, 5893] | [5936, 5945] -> 1.19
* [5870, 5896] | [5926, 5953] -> 1.13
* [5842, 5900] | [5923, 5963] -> 1.10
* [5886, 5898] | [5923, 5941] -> 1.31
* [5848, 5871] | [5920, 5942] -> 1.10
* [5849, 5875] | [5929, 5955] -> 1.05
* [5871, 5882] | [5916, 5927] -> 1.13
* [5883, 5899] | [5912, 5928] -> 1.29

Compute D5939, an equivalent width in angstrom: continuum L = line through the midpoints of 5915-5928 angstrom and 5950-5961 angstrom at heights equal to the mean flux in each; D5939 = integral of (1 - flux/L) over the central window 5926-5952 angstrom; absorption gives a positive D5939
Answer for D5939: 0.48 angstrom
